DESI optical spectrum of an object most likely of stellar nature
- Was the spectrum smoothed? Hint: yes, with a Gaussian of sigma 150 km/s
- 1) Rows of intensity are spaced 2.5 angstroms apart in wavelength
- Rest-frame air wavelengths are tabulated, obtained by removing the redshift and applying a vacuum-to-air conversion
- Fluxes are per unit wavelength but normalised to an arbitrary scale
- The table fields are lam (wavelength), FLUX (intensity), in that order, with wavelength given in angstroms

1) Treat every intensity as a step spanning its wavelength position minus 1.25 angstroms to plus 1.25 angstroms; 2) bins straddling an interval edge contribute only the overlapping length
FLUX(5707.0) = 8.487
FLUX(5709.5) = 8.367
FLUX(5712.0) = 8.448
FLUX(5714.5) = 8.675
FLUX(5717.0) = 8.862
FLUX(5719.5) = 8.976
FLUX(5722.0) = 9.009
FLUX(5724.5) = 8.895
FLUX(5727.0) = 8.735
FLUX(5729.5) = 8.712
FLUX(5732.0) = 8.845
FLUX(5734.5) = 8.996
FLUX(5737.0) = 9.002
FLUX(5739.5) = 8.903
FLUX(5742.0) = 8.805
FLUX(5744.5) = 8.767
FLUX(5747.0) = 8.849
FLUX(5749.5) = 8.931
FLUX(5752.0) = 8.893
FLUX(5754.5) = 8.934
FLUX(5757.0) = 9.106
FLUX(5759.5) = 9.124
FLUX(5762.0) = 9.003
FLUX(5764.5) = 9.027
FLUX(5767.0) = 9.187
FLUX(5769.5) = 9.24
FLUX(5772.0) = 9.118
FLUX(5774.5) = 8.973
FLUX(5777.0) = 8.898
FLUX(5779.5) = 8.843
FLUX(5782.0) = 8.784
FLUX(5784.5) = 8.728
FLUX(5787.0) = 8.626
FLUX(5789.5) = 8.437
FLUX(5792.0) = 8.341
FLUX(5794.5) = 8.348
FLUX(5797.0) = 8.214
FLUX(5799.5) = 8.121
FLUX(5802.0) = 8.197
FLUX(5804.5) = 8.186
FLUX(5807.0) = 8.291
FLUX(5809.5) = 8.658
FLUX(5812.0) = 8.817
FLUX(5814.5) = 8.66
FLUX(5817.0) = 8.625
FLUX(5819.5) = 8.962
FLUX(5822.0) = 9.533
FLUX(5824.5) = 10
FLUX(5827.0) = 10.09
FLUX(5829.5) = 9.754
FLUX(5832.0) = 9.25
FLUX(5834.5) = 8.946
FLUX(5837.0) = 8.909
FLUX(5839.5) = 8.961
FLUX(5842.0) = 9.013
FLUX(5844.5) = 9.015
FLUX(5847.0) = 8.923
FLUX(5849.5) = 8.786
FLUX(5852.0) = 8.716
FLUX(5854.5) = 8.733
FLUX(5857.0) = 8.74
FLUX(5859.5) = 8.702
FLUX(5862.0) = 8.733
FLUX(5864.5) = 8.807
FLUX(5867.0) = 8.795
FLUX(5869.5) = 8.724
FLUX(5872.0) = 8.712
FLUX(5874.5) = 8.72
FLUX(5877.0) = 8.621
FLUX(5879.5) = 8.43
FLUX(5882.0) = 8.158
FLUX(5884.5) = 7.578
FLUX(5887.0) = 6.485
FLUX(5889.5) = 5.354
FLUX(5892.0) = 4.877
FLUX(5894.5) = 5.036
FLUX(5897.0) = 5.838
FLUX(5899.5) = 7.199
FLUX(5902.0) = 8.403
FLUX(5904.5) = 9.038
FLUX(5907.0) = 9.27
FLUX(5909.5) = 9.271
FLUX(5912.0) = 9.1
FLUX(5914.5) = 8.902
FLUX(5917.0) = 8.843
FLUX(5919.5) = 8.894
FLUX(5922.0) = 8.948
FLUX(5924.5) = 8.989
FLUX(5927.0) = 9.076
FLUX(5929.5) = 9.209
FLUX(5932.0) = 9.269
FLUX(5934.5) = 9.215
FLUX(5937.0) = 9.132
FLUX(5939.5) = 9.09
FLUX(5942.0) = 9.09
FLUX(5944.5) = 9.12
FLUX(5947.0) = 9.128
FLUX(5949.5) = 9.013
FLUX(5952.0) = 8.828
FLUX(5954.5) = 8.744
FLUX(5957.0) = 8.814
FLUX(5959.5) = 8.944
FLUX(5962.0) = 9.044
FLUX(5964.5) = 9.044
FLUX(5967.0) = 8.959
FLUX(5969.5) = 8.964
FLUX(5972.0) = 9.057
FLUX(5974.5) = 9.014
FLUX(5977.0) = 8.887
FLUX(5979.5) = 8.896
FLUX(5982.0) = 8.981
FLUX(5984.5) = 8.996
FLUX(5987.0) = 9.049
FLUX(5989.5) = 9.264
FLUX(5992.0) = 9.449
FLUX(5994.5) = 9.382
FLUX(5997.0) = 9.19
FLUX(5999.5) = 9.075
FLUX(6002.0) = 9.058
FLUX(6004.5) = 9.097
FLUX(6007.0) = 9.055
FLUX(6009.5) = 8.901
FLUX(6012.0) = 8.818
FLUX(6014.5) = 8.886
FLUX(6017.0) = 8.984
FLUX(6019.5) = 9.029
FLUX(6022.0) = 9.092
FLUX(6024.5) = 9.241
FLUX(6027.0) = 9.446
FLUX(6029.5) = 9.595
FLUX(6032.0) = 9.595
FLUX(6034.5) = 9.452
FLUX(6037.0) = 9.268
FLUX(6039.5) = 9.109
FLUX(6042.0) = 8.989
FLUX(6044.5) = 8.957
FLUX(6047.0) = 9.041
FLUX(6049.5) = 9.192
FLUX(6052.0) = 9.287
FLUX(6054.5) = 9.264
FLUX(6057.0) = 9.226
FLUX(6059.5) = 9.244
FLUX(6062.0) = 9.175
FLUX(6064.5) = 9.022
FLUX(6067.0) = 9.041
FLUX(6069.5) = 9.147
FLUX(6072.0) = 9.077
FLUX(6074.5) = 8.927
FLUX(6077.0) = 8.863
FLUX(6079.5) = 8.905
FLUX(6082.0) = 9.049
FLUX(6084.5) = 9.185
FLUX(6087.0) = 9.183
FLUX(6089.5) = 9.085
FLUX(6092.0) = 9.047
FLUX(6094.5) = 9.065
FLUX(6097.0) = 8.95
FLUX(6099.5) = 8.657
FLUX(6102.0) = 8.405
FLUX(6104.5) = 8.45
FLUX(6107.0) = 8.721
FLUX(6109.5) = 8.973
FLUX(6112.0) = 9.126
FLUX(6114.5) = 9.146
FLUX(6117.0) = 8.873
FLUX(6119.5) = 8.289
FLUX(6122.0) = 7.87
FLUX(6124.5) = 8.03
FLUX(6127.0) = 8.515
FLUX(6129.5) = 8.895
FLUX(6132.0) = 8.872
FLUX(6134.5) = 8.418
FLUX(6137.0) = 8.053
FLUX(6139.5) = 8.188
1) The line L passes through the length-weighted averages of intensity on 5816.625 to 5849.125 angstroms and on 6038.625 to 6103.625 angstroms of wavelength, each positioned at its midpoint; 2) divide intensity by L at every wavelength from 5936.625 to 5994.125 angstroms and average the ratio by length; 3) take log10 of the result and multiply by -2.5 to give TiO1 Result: 0.012 mag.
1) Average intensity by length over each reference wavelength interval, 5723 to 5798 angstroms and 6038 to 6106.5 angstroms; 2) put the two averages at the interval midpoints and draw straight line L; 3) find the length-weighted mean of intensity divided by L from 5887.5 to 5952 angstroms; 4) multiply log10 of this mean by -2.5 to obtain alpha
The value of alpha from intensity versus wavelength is 0.07 mag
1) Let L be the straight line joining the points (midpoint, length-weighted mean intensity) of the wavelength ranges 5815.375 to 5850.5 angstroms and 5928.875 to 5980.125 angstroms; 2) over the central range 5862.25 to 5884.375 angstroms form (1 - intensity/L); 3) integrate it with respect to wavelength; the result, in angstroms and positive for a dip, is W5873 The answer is 1.4 angstroms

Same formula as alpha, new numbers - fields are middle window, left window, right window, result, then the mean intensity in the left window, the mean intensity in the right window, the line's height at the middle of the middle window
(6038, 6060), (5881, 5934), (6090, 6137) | -0.084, 8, 8.67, 8.46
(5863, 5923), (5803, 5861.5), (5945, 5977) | 0.123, 8.96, 8.96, 8.96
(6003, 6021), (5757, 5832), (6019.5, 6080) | 0.019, 8.87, 9.17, 9.13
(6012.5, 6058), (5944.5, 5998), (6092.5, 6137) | -0.040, 9.03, 8.65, 8.86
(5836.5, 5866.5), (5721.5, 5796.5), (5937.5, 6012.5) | 0.012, 8.86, 9.03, 8.94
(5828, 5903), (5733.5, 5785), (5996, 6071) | 0.109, 8.96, 9.15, 9.03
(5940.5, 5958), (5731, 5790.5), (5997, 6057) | 0.014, 8.92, 9.15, 9.08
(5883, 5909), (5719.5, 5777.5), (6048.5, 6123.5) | 0.269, 8.96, 8.94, 8.95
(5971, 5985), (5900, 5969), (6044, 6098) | 0.007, 8.99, 9.09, 9.02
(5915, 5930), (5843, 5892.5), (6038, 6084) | -0.062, 8.23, 9.09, 8.48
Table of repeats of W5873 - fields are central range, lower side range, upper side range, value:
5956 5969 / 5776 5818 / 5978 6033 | 0.1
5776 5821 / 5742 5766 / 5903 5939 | 2.2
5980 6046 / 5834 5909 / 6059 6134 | -4.3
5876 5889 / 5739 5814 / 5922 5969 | 1.8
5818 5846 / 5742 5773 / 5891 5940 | -1.9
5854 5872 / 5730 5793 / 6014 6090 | 0.5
